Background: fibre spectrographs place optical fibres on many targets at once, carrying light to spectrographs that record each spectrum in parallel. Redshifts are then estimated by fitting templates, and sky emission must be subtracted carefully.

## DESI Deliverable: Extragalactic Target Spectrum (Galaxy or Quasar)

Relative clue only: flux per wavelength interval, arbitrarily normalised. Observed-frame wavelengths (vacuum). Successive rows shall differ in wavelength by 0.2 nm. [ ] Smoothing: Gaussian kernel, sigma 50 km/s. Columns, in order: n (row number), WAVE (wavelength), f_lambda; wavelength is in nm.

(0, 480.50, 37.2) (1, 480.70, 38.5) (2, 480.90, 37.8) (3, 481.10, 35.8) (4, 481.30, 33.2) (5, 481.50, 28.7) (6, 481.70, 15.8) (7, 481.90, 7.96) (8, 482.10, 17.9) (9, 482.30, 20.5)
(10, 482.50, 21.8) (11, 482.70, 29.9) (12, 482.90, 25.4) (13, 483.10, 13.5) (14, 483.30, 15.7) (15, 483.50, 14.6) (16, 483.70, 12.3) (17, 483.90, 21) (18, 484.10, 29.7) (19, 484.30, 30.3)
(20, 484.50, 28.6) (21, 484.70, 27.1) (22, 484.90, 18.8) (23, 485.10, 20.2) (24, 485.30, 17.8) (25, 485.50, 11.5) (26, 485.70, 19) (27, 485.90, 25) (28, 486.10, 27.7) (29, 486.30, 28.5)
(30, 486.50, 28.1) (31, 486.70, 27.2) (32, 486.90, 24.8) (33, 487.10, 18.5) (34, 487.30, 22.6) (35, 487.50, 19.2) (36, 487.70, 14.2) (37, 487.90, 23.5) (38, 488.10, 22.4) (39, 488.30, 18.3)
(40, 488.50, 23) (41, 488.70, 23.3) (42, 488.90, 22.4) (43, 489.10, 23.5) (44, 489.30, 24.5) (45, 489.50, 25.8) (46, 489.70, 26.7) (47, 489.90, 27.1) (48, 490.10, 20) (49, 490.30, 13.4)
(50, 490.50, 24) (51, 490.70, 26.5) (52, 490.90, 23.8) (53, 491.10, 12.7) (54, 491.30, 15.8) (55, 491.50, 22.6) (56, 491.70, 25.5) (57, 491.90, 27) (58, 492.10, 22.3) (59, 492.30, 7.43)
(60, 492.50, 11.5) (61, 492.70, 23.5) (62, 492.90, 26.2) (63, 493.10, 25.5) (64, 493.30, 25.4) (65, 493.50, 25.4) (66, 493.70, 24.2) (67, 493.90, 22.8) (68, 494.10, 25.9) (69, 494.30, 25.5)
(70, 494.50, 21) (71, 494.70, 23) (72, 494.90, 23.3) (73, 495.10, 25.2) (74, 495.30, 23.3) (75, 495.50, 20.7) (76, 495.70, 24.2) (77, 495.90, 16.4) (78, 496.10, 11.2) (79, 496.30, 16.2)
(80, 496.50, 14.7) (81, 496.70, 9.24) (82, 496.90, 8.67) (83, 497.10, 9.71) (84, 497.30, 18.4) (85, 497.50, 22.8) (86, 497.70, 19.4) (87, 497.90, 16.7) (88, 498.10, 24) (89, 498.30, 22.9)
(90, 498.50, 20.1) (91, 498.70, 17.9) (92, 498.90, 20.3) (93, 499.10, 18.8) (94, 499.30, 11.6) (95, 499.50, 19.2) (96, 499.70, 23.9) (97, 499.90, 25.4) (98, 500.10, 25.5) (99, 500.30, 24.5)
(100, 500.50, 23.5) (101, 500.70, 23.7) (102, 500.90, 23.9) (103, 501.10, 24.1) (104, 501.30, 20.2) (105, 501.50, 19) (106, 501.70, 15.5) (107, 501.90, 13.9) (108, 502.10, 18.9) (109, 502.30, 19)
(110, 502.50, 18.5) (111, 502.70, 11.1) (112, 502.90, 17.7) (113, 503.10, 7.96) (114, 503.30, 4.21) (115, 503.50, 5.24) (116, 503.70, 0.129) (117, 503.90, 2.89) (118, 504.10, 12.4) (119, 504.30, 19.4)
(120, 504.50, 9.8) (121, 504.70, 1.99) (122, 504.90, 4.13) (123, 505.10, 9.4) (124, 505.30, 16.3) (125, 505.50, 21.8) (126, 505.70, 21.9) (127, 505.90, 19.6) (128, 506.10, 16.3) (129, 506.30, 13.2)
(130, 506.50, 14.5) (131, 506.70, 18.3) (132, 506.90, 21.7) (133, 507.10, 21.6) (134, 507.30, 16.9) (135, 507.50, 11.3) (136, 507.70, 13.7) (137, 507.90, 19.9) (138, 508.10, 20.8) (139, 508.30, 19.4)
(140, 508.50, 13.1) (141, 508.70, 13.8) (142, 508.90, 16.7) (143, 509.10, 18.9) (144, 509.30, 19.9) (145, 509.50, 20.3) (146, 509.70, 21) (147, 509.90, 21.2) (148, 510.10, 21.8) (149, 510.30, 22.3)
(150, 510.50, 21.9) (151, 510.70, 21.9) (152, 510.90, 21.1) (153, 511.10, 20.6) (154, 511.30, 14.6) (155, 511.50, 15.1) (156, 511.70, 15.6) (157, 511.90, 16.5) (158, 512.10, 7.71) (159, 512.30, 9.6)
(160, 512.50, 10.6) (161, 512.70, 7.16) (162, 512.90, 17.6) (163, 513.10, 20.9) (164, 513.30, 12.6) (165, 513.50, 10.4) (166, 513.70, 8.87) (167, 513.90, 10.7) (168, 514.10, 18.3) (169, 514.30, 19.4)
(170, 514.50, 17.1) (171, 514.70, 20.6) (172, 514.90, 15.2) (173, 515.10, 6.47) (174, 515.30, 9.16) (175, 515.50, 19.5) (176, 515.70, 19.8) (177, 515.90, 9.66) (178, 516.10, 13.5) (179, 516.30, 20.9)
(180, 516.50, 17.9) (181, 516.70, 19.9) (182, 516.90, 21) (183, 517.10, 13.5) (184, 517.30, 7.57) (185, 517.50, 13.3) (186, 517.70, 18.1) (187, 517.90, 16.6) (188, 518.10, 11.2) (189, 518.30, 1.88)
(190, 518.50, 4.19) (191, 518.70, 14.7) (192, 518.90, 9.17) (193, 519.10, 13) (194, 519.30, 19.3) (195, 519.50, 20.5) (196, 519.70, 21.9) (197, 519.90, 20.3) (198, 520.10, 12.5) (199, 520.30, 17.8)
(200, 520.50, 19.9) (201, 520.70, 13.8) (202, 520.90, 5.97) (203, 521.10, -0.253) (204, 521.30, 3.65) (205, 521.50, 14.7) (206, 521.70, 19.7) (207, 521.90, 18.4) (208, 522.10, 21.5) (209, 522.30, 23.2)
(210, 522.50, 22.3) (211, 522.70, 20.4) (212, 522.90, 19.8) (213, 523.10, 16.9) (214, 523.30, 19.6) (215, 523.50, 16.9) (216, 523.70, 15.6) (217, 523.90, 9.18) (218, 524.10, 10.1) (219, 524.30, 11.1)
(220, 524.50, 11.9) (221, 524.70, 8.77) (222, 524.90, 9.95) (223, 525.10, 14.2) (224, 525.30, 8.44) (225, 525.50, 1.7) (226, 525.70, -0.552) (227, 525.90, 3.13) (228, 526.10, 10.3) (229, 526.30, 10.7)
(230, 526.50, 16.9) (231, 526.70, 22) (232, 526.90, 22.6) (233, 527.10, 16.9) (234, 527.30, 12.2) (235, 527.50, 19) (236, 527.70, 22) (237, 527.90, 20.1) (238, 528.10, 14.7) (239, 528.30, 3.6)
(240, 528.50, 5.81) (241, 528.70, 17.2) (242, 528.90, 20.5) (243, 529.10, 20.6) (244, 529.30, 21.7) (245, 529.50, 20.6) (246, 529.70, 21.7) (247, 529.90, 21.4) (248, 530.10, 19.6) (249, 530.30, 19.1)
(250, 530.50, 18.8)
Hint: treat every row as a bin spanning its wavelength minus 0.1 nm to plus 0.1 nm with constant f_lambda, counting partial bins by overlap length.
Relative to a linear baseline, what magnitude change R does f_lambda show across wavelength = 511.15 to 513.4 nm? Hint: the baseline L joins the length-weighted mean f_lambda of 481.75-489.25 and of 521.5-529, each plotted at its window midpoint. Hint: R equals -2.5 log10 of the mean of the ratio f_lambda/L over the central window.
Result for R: 0.23 mag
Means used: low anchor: 21.5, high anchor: 14.5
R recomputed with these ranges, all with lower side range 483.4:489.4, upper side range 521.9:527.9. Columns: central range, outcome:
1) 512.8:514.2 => 0.18 mag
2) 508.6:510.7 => -0.13 mag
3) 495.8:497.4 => 0.47 mag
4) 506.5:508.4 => 0.00 mag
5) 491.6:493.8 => -0.06 mag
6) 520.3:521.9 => 0.27 mag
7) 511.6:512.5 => 0.37 mag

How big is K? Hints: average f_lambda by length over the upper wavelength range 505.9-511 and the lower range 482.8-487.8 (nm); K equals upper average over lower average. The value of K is 0.9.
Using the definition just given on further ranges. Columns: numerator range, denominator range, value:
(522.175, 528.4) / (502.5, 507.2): 1.10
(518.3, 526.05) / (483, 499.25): 0.64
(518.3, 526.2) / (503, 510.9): 0.86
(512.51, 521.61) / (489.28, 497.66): 0.68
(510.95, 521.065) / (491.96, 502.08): 0.71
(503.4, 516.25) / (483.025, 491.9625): 0.69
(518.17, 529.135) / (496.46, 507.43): 0.85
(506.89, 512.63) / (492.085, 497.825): 0.89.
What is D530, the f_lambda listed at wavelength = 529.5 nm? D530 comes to 20.6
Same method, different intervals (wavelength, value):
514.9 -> 15.2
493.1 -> 25.5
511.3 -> 14.6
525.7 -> -0.552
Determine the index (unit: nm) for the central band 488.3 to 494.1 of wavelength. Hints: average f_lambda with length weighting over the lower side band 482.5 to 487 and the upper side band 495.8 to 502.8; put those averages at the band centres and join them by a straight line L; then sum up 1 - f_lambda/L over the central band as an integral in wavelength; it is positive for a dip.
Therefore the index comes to -0.40 nm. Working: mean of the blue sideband 22.6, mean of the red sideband 18.5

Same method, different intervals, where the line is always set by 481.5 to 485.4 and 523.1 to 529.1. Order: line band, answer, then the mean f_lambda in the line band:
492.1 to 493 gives 0.062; 17.7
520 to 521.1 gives 0.110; 12.7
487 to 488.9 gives -0.075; 20.7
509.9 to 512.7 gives -0.160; 16.7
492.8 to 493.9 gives -0.360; 25.1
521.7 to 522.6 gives -0.480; 21.2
